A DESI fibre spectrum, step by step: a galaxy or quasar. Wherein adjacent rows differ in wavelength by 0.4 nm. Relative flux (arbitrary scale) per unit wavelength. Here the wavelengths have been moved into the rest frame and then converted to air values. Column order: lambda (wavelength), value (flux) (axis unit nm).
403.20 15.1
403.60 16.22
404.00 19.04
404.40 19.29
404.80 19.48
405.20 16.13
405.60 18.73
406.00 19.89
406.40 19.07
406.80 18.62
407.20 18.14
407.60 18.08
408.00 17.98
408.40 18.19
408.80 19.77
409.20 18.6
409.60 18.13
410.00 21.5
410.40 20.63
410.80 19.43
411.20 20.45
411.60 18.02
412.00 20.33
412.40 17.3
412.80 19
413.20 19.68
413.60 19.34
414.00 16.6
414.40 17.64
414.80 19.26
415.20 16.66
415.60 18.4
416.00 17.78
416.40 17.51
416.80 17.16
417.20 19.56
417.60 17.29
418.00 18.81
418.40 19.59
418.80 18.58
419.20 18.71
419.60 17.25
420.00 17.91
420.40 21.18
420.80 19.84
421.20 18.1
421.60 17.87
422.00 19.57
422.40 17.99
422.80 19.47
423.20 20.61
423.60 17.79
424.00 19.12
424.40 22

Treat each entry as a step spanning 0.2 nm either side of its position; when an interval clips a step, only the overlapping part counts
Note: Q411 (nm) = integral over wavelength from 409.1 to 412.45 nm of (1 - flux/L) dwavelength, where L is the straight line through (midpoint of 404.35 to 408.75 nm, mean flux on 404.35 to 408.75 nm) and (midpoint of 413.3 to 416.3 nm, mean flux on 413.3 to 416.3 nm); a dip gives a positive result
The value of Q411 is -0.23 nm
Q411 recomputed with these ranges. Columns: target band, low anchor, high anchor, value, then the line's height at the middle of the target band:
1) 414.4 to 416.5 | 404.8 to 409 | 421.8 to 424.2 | 0.10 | 18.8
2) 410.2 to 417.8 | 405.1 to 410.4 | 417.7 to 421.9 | 0.10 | 18.8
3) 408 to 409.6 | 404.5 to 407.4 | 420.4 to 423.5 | 0.00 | 18.7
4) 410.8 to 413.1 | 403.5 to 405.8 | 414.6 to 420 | -0.11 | 18.2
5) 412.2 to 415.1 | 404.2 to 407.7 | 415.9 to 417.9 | -0.04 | 18.1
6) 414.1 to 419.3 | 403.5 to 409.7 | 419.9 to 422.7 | 0.18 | 18.8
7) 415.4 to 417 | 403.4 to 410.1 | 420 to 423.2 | 0.10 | 19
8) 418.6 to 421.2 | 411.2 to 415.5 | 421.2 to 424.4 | 0.00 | 18.9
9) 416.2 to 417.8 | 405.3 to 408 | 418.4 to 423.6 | 0.08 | 18.8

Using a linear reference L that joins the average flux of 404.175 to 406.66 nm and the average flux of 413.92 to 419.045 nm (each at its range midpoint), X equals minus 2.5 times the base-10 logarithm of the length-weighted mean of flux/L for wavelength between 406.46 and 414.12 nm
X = -0.03 mag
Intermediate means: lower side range 18.8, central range 19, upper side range 18.1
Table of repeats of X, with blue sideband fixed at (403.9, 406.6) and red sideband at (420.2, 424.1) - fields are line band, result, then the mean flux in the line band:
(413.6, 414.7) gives 0.07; 17.7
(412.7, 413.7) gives -0.02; 19.4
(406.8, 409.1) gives 0.02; 18.5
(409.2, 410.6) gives -0.05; 19.9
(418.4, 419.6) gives 0.03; 18.6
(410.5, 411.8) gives -0.03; 19.4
